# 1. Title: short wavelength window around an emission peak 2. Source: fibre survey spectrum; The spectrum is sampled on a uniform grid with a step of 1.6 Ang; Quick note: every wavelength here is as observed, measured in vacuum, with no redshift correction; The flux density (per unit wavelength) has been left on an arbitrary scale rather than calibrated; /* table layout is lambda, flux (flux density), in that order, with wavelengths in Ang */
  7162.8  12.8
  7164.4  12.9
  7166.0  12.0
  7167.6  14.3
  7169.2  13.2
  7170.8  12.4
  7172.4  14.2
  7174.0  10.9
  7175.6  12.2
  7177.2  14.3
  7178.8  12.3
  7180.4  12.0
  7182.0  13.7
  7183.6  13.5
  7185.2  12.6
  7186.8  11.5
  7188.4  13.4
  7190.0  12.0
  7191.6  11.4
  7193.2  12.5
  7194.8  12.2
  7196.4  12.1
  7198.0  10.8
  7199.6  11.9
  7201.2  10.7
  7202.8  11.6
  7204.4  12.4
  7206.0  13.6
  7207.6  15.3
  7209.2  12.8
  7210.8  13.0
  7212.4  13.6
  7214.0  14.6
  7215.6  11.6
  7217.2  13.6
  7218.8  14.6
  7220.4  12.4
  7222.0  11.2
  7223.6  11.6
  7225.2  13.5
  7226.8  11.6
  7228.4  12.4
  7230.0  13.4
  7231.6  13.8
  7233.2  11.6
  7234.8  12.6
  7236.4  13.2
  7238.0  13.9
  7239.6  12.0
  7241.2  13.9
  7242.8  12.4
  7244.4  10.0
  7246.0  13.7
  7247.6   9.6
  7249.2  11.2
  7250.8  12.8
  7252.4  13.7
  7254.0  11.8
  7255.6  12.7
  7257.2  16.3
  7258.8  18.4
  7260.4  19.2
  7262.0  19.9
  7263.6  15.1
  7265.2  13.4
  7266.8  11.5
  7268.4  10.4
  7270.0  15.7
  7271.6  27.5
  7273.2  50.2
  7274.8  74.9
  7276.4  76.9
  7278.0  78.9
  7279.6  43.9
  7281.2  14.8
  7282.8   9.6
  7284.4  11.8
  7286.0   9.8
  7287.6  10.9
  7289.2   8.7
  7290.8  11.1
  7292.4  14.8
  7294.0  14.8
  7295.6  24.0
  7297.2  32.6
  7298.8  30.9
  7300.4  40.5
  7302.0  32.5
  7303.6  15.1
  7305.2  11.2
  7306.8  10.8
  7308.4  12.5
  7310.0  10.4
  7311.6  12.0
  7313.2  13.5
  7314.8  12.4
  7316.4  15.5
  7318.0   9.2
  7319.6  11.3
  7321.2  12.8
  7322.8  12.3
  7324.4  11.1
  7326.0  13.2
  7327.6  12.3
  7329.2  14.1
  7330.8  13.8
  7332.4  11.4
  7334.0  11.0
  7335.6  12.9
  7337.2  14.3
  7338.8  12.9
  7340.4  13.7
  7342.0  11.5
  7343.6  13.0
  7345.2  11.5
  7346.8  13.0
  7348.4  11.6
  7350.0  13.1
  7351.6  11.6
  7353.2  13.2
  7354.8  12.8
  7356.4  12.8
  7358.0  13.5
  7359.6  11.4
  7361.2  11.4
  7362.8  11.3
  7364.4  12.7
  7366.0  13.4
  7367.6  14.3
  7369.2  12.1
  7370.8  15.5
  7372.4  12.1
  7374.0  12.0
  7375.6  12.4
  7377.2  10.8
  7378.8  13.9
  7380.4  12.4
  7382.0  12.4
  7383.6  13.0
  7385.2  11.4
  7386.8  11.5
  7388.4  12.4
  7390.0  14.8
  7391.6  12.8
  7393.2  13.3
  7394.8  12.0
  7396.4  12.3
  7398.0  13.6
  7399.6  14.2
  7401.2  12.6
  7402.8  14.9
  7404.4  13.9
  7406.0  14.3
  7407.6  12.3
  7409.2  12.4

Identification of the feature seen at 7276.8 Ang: Halpha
